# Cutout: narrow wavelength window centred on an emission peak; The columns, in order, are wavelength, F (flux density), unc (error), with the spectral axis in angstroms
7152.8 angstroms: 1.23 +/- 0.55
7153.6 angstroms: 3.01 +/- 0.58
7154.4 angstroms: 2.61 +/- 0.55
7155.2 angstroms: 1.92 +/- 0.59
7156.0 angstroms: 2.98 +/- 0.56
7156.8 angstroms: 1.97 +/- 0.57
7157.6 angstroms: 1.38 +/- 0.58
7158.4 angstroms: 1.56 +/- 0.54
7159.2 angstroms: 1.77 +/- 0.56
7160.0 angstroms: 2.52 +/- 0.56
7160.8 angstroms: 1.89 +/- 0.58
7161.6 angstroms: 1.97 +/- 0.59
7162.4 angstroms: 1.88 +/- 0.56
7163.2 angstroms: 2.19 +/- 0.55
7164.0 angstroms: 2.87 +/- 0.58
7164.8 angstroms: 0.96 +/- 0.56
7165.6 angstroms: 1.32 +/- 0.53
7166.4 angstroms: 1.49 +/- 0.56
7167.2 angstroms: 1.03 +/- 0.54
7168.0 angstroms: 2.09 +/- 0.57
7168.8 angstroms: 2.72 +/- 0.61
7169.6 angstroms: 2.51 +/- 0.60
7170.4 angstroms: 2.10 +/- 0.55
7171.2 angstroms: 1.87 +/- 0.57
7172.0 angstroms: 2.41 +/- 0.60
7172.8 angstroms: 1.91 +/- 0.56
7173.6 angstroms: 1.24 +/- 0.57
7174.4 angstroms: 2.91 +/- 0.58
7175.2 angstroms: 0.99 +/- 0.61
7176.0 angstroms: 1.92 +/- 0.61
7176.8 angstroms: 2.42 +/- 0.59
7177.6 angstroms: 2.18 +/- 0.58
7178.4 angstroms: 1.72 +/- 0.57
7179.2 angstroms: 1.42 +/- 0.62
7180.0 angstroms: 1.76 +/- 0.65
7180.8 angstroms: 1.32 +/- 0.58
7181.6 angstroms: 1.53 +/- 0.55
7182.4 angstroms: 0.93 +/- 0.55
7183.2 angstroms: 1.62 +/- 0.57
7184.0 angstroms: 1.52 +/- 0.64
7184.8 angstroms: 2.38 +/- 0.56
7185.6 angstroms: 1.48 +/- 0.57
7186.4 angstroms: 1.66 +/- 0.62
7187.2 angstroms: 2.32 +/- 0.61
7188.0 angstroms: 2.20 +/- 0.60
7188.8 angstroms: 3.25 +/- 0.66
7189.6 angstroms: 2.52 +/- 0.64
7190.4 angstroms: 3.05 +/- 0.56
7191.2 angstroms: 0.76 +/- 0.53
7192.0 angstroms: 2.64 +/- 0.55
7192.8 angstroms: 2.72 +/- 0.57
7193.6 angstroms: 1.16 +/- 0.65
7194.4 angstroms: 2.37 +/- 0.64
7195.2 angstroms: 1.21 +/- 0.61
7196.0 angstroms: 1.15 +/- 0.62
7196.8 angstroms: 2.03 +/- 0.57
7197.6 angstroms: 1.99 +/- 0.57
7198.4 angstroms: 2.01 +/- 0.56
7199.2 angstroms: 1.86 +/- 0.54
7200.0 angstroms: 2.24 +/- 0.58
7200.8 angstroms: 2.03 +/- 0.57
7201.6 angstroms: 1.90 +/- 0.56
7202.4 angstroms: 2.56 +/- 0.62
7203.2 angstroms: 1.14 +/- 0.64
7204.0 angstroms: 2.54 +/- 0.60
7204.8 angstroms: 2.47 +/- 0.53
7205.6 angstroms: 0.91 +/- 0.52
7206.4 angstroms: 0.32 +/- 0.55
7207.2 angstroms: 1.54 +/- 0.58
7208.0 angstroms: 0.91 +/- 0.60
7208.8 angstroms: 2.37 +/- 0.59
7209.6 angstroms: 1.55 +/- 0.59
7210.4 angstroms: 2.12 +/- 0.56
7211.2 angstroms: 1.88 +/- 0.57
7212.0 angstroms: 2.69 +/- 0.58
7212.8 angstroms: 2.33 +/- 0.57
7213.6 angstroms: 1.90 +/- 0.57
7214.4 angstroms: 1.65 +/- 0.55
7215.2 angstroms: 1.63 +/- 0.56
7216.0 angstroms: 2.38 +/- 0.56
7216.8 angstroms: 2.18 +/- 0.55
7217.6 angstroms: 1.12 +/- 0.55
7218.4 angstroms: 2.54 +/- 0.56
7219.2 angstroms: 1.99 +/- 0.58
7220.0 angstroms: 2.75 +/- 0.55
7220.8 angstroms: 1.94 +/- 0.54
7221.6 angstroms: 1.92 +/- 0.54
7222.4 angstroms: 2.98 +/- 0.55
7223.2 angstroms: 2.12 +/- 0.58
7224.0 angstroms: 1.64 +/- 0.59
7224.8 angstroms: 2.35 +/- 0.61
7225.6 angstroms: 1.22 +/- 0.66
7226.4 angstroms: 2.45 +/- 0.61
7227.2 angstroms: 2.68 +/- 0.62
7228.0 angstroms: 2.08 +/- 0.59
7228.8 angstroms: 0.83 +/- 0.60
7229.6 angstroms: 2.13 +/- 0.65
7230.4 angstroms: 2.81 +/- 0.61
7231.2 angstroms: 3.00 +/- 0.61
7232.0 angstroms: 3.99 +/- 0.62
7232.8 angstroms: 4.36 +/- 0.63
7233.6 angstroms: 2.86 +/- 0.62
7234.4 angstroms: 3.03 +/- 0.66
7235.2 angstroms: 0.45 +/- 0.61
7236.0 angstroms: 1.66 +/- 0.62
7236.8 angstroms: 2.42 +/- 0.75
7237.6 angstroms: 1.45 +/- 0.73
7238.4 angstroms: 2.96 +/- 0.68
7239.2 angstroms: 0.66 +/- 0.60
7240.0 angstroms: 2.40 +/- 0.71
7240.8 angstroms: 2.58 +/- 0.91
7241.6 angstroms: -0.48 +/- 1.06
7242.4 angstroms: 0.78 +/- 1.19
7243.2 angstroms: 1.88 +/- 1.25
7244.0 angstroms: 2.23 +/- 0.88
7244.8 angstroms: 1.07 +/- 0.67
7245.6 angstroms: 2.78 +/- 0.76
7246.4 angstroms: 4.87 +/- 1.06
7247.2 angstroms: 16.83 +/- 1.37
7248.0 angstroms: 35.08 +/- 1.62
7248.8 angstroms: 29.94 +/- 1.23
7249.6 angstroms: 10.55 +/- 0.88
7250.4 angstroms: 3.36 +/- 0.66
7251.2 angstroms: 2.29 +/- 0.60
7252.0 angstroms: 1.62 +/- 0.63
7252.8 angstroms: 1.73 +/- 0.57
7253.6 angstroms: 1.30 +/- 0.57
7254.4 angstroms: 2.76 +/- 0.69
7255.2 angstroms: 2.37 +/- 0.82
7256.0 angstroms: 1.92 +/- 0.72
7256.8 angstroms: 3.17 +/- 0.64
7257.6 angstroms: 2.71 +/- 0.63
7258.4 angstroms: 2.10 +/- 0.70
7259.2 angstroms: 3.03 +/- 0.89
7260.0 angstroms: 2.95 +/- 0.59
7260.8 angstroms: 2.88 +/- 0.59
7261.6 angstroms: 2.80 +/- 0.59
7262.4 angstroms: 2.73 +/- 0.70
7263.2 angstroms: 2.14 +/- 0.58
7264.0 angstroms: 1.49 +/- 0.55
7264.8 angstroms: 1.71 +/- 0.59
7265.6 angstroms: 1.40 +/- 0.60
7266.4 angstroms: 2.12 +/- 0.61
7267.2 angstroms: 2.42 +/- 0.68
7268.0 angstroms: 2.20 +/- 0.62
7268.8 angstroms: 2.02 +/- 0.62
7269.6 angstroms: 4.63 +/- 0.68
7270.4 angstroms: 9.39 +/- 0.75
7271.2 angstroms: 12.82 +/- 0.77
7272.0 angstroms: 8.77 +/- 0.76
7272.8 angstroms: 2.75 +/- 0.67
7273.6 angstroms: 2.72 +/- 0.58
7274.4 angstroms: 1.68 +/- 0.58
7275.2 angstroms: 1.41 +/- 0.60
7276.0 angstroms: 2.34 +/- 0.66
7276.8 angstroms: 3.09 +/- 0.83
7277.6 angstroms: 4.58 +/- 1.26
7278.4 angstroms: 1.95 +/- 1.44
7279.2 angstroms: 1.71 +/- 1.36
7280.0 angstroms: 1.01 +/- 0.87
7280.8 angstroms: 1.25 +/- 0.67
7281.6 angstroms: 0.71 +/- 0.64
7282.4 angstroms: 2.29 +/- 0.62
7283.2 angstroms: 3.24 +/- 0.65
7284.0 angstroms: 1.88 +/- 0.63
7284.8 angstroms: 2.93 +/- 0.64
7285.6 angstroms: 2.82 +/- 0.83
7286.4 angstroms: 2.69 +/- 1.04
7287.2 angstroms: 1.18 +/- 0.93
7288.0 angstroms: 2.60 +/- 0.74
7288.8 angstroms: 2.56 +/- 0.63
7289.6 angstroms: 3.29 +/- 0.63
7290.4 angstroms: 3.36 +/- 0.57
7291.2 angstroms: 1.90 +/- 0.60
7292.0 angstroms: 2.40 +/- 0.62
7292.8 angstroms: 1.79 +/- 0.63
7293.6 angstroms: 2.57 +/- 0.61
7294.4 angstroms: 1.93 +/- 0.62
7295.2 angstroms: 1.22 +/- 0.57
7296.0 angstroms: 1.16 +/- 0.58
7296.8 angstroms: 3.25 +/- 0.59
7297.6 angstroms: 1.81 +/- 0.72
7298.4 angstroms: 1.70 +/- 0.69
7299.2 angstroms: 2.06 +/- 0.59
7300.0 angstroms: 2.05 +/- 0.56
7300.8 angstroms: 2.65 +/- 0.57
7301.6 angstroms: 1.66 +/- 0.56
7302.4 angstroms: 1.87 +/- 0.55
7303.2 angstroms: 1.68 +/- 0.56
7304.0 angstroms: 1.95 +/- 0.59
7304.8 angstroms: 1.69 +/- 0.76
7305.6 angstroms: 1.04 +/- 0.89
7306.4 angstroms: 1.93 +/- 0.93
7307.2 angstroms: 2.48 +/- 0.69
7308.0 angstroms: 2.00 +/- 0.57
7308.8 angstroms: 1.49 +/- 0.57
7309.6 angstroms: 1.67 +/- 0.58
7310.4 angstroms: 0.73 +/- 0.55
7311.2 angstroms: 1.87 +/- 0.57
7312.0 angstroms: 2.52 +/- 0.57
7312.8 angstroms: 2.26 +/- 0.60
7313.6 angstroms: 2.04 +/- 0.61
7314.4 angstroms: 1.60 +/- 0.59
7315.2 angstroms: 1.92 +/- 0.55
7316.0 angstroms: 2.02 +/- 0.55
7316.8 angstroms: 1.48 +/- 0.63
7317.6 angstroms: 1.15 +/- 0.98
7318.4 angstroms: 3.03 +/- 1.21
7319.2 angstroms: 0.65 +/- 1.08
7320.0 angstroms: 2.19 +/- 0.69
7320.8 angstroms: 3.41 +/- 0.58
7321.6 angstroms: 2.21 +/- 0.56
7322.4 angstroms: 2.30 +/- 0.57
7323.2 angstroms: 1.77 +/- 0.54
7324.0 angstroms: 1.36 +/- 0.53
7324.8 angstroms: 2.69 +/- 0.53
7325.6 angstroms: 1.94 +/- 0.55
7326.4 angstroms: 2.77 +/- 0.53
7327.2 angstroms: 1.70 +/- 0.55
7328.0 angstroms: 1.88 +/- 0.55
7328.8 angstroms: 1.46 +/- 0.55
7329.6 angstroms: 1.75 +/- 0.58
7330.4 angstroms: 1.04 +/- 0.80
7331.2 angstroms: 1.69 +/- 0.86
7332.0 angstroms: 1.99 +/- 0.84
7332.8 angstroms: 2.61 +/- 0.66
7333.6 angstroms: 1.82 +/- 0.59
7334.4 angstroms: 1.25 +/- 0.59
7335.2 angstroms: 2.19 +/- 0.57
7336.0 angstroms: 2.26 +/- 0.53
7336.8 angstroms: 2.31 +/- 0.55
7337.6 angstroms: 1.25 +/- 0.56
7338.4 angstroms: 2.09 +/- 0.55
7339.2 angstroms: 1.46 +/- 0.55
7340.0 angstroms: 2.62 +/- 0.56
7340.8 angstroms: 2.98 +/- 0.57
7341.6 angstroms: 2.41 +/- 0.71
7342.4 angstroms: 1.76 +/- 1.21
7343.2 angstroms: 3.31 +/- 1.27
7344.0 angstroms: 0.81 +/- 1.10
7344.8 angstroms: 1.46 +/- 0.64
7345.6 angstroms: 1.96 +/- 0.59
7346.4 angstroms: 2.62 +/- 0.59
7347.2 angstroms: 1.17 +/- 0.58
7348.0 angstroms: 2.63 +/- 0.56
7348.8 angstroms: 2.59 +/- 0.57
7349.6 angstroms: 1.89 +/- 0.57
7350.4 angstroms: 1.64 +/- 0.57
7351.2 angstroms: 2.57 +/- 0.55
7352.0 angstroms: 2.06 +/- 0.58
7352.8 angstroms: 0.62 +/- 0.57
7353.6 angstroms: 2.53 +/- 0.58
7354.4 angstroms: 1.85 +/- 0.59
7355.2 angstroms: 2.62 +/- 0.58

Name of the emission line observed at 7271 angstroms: [N II]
